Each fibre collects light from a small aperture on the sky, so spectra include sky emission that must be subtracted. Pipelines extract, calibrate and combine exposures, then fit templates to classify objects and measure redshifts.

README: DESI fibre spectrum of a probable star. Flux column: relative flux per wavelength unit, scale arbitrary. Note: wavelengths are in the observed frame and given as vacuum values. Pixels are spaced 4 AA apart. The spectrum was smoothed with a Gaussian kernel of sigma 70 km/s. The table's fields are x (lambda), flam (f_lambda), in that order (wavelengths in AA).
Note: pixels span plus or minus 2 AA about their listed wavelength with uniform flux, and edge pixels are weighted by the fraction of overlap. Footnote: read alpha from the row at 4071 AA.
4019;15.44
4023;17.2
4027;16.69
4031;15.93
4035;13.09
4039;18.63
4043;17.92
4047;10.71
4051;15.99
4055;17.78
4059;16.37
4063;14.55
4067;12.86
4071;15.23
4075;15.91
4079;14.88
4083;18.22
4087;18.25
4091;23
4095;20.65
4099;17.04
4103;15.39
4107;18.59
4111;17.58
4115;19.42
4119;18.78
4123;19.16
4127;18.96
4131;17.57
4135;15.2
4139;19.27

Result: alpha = 15.23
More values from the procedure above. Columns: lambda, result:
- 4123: 19.16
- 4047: 10.71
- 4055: 17.78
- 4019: 15.44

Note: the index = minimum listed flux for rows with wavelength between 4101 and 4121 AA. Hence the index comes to 15.39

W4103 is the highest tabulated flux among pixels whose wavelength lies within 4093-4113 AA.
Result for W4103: 20.65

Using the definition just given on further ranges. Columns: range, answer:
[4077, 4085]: 18.22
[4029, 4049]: 18.63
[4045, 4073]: 17.78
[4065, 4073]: 15.23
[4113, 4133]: 19.42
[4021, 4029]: 17.2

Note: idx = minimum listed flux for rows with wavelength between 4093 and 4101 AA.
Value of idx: 17.04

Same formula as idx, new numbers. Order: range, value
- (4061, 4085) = 12.86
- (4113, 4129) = 18.78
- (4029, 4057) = 10.71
